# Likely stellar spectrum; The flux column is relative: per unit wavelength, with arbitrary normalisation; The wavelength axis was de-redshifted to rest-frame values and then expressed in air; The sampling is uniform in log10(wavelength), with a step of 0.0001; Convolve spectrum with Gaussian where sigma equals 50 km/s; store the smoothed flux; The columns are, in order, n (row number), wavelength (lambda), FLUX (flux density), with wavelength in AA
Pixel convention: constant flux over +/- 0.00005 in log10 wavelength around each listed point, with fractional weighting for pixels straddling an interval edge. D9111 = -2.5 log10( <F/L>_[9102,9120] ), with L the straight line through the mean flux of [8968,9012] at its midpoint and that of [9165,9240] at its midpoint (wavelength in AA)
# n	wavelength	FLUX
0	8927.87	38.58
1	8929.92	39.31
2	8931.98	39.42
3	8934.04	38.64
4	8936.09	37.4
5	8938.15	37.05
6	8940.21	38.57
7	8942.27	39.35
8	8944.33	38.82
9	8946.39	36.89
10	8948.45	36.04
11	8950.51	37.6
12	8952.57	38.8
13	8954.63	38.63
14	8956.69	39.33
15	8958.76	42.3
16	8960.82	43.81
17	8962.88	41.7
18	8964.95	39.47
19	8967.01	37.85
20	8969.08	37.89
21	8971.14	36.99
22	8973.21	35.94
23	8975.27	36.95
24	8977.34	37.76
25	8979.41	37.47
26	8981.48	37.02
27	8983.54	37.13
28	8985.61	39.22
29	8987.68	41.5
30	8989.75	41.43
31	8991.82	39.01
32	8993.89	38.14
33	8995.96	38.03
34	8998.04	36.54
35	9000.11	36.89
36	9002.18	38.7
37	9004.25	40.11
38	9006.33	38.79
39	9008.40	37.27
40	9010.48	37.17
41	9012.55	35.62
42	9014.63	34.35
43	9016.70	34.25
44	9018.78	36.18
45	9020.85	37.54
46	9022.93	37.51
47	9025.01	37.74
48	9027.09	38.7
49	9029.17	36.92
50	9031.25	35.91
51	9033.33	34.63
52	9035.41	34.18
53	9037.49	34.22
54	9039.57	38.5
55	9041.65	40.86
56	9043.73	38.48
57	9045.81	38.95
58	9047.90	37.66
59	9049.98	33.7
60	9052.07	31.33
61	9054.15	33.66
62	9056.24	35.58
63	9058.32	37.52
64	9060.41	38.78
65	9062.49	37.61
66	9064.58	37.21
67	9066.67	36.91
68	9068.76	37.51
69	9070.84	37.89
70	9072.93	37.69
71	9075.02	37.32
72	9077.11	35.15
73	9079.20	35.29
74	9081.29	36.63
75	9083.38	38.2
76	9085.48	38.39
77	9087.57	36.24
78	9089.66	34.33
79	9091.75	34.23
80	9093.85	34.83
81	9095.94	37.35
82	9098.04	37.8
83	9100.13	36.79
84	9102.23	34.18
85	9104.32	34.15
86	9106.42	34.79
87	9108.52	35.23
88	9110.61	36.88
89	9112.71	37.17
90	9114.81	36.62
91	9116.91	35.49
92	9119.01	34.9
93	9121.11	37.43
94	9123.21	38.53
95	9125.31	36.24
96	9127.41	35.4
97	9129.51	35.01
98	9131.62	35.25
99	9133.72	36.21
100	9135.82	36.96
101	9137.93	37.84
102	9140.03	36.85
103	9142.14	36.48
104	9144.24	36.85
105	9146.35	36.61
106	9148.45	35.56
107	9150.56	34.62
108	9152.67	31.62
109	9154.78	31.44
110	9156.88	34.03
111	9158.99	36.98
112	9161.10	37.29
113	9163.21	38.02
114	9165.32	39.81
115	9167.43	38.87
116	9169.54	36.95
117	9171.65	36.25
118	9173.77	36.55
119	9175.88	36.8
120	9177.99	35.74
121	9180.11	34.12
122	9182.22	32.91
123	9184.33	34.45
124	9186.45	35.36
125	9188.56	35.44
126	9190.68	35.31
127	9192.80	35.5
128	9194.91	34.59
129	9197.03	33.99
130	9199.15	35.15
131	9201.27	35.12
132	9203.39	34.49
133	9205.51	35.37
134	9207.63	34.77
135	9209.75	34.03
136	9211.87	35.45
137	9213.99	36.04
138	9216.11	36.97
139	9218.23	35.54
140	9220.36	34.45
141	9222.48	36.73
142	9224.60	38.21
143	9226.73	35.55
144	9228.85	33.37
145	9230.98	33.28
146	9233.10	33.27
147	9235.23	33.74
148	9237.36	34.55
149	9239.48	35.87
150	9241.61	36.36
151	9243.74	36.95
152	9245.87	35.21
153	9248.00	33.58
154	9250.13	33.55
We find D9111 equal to 0.03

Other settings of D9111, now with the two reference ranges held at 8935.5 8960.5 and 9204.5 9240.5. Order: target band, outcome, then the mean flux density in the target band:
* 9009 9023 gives 0.05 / 36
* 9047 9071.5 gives 0.03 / 36.3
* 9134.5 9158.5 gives 0.02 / 35.4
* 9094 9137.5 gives 0.01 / 36.1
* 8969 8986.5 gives 0.02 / 37.3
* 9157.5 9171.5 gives -0.06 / 37.8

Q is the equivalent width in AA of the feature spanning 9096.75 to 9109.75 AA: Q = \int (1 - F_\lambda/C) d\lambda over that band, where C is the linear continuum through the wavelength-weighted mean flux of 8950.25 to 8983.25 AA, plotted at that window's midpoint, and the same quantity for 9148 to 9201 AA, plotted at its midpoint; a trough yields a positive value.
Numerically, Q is 0.4 AA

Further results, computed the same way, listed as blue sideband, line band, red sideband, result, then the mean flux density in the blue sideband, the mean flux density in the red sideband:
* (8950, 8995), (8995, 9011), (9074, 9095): 0.1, 38.9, 36.1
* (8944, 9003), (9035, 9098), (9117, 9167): 1.0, 38.5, 36.1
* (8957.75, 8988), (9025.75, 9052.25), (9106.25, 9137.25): 0.7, 38.8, 36.2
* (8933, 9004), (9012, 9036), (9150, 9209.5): 1.0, 38.5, 35.4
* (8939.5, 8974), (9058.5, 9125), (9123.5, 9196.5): 0.6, 38.8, 35.8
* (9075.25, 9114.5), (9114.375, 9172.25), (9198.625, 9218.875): -0.8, 36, 35.3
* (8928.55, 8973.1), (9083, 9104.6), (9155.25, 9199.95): 0.5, 38.8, 35.9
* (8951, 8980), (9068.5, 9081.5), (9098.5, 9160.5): 0.0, 38.9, 35.8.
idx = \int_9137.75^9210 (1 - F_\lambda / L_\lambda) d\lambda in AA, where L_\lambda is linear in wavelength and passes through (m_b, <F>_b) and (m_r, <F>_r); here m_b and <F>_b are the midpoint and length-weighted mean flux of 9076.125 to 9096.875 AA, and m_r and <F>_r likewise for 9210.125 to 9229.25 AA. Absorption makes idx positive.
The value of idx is 0.7 AA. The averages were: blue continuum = 36.1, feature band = 35.6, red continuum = 35.8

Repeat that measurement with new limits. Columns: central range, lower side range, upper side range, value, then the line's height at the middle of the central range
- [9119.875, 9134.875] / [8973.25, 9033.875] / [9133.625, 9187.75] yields 0.0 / 36.3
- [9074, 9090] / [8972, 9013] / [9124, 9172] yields 0.2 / 37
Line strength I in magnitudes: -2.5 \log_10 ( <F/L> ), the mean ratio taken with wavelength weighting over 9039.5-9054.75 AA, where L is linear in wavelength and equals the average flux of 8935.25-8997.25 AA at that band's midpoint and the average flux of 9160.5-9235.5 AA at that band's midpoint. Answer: 0.03 mag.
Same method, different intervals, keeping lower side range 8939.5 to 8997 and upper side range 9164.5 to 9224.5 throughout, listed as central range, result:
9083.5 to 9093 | 0.03 mag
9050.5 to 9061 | 0.07 mag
